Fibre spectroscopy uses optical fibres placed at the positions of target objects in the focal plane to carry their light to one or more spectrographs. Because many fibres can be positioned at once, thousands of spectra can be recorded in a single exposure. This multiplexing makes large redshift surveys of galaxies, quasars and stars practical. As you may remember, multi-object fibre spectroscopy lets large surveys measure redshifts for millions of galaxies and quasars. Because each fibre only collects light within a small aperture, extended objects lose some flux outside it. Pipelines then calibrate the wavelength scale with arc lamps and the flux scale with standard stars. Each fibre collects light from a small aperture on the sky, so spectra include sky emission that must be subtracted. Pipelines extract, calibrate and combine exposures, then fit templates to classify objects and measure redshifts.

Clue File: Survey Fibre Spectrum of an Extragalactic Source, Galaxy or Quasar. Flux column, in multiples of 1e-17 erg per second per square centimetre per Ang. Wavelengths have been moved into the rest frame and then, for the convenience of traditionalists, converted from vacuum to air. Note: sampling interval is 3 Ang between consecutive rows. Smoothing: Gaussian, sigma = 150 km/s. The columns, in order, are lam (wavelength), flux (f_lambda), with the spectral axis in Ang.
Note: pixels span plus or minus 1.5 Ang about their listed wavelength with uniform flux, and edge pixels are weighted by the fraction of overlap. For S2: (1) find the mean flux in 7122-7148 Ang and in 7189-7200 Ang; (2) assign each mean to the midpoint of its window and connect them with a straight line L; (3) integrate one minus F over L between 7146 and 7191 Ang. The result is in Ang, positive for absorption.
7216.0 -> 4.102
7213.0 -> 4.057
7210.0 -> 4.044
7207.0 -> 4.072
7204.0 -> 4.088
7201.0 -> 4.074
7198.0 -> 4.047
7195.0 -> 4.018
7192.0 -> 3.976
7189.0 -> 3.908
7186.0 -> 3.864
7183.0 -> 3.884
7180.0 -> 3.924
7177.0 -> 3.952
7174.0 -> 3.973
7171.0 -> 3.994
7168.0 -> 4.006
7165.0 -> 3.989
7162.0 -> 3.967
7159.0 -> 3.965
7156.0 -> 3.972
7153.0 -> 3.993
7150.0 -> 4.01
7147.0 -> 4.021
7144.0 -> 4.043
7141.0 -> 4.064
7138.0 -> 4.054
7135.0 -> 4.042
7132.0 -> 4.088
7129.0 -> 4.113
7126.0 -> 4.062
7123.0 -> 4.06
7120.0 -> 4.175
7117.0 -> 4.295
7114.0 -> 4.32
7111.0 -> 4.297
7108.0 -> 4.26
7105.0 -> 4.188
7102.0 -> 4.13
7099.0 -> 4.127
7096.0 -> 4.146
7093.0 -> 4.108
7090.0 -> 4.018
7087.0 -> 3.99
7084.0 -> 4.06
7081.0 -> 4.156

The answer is 0.75 Ang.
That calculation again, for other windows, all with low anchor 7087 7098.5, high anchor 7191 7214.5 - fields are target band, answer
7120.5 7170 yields 0.4 Ang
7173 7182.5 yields 0.3 Ang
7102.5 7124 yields -0.8 Ang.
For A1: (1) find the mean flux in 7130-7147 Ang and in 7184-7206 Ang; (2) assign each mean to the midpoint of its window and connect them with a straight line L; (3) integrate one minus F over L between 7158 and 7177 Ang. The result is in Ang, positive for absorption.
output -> 0.21 Ang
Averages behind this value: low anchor 4.06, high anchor 4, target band 3.98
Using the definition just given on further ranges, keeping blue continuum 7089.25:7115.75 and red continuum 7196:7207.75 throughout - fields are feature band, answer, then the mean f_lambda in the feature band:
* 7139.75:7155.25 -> 0.40 Ang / 4.02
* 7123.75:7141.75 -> 0.34 Ang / 4.07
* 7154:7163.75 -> 0.35 Ang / 3.97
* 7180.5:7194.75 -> 0.58 Ang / 3.92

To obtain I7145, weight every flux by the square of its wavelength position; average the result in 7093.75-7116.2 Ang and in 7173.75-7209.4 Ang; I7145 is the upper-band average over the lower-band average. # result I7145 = 0.97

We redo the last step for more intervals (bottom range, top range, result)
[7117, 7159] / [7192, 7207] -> 1.02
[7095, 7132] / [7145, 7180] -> 0.97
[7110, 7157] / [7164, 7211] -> 0.99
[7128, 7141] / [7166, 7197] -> 0.98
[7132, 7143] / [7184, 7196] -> 0.98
